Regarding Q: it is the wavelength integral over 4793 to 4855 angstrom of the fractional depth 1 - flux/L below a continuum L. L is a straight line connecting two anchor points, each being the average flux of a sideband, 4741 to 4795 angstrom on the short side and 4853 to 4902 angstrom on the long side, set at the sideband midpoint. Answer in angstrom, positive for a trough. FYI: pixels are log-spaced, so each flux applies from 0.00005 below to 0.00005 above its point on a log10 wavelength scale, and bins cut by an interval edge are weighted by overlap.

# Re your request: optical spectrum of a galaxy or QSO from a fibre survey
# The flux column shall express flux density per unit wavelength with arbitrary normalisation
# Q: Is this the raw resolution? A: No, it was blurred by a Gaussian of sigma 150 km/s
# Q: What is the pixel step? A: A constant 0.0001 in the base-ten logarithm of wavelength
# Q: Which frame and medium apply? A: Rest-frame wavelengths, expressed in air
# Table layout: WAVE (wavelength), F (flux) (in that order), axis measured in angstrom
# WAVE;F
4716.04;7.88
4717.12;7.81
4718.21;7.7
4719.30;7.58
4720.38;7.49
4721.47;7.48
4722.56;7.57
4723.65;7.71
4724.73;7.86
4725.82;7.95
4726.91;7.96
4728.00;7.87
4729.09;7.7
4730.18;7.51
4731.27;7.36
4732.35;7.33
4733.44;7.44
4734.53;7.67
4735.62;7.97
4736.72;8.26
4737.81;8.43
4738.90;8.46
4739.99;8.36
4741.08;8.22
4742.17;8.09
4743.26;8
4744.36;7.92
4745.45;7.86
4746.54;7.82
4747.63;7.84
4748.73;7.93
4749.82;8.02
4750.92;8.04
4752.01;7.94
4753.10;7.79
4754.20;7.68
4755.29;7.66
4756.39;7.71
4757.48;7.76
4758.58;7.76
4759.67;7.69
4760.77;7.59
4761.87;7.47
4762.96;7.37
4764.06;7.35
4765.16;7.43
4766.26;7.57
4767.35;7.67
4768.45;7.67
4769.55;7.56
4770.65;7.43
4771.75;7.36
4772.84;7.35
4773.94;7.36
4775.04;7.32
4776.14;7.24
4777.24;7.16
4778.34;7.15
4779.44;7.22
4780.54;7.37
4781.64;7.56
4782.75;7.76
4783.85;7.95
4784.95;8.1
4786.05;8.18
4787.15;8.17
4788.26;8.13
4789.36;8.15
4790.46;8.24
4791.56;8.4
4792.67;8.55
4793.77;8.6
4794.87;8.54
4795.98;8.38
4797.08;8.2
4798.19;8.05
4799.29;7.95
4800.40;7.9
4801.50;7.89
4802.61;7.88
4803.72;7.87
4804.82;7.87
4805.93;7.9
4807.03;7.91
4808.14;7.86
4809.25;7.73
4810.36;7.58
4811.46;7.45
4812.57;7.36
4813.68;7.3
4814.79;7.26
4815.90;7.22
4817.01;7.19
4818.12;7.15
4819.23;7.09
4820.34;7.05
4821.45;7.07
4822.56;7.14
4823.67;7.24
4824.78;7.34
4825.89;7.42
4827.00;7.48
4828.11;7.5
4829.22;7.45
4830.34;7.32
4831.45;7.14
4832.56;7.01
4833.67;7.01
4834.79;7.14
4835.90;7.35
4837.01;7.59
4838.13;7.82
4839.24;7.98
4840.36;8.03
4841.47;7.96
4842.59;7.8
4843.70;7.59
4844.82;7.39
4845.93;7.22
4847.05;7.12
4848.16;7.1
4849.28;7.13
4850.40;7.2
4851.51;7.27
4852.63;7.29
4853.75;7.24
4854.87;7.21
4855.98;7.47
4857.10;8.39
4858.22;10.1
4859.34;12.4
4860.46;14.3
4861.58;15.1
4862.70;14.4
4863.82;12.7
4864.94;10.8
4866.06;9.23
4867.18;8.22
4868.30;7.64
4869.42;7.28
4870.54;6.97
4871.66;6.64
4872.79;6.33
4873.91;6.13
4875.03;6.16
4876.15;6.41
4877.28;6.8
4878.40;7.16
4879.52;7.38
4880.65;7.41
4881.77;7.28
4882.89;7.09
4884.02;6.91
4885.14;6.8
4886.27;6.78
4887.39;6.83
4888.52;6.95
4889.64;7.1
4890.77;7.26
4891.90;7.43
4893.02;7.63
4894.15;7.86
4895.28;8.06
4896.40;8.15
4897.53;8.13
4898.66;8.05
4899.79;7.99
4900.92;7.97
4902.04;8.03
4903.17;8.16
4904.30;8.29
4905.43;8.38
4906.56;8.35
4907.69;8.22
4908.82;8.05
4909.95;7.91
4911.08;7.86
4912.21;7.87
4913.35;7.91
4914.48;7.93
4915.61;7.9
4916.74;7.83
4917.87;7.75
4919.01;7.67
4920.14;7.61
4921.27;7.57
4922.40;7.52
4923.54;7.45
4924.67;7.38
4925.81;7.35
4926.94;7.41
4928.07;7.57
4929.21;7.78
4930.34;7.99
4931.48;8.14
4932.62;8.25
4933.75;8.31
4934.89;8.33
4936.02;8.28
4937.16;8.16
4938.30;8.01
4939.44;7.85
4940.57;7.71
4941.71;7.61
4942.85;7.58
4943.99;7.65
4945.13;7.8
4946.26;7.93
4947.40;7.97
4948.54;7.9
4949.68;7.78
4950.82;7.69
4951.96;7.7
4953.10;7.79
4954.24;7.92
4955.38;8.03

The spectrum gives 3.59 angstrom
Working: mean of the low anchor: 7.77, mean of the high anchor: 8.23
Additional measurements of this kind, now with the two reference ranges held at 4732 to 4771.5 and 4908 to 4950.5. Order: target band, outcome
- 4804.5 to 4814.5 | 0.20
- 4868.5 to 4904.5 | 2.45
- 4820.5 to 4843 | 1.09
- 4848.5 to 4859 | 0.04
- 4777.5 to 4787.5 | 0.14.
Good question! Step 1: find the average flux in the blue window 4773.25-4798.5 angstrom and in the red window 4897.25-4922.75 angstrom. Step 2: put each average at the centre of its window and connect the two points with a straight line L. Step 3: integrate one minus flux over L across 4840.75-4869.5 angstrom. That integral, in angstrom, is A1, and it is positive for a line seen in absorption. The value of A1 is -3.9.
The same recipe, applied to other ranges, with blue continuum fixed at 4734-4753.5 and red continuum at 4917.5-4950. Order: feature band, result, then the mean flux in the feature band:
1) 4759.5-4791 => 1.55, 7.6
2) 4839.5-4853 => 0.81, 7.44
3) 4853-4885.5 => -2.75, 8.55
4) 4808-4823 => 1.22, 7.3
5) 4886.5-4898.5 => 0.49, 7.54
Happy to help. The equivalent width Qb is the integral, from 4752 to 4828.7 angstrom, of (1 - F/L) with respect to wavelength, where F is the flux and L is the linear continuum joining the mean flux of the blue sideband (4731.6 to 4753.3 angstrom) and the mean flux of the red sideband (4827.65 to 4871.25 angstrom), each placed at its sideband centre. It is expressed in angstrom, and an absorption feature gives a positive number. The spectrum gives 4.9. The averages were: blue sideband 7.97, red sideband 8.46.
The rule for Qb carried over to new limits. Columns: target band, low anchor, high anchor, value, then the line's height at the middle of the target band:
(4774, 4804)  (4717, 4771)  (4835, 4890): -0.1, 7.88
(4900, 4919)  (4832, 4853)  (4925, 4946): -0.7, 7.75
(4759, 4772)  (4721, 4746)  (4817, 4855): 0.3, 7.71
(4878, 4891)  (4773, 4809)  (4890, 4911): 1.5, 7.97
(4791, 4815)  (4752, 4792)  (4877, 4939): -0.8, 7.67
